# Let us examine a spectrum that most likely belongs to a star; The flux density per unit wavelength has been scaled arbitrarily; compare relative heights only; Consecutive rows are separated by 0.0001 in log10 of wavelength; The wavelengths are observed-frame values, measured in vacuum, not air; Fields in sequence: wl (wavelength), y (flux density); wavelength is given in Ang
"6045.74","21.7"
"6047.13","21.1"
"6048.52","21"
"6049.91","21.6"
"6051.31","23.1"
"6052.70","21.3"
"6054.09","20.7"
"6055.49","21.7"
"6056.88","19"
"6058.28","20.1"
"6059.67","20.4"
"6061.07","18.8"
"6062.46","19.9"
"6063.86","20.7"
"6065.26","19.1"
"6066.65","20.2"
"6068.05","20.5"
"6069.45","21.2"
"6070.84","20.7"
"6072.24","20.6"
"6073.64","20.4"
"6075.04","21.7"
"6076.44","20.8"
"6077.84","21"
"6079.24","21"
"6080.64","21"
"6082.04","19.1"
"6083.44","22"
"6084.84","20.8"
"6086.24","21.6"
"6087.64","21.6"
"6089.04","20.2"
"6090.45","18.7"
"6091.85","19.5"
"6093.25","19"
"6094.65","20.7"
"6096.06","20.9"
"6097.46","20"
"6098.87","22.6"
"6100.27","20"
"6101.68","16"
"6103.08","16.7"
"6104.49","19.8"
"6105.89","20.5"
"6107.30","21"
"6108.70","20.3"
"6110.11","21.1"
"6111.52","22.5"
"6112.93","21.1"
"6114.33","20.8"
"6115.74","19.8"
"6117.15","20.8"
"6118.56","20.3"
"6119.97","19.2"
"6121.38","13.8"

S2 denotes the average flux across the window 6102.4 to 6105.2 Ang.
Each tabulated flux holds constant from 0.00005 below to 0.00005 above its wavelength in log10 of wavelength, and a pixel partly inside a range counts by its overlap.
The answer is 18.3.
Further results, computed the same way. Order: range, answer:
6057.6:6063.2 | 19.8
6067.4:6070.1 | 20.8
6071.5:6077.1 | 20.9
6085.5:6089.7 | 21.2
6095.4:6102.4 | 19.9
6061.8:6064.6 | 20.2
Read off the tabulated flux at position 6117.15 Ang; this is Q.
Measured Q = 20.8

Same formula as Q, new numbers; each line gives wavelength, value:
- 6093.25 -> 19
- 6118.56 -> 20.3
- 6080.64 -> 21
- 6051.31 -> 23.1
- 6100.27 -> 20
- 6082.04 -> 19.1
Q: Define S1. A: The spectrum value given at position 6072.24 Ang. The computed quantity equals 20.6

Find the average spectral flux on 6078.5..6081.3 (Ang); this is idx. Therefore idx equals 21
